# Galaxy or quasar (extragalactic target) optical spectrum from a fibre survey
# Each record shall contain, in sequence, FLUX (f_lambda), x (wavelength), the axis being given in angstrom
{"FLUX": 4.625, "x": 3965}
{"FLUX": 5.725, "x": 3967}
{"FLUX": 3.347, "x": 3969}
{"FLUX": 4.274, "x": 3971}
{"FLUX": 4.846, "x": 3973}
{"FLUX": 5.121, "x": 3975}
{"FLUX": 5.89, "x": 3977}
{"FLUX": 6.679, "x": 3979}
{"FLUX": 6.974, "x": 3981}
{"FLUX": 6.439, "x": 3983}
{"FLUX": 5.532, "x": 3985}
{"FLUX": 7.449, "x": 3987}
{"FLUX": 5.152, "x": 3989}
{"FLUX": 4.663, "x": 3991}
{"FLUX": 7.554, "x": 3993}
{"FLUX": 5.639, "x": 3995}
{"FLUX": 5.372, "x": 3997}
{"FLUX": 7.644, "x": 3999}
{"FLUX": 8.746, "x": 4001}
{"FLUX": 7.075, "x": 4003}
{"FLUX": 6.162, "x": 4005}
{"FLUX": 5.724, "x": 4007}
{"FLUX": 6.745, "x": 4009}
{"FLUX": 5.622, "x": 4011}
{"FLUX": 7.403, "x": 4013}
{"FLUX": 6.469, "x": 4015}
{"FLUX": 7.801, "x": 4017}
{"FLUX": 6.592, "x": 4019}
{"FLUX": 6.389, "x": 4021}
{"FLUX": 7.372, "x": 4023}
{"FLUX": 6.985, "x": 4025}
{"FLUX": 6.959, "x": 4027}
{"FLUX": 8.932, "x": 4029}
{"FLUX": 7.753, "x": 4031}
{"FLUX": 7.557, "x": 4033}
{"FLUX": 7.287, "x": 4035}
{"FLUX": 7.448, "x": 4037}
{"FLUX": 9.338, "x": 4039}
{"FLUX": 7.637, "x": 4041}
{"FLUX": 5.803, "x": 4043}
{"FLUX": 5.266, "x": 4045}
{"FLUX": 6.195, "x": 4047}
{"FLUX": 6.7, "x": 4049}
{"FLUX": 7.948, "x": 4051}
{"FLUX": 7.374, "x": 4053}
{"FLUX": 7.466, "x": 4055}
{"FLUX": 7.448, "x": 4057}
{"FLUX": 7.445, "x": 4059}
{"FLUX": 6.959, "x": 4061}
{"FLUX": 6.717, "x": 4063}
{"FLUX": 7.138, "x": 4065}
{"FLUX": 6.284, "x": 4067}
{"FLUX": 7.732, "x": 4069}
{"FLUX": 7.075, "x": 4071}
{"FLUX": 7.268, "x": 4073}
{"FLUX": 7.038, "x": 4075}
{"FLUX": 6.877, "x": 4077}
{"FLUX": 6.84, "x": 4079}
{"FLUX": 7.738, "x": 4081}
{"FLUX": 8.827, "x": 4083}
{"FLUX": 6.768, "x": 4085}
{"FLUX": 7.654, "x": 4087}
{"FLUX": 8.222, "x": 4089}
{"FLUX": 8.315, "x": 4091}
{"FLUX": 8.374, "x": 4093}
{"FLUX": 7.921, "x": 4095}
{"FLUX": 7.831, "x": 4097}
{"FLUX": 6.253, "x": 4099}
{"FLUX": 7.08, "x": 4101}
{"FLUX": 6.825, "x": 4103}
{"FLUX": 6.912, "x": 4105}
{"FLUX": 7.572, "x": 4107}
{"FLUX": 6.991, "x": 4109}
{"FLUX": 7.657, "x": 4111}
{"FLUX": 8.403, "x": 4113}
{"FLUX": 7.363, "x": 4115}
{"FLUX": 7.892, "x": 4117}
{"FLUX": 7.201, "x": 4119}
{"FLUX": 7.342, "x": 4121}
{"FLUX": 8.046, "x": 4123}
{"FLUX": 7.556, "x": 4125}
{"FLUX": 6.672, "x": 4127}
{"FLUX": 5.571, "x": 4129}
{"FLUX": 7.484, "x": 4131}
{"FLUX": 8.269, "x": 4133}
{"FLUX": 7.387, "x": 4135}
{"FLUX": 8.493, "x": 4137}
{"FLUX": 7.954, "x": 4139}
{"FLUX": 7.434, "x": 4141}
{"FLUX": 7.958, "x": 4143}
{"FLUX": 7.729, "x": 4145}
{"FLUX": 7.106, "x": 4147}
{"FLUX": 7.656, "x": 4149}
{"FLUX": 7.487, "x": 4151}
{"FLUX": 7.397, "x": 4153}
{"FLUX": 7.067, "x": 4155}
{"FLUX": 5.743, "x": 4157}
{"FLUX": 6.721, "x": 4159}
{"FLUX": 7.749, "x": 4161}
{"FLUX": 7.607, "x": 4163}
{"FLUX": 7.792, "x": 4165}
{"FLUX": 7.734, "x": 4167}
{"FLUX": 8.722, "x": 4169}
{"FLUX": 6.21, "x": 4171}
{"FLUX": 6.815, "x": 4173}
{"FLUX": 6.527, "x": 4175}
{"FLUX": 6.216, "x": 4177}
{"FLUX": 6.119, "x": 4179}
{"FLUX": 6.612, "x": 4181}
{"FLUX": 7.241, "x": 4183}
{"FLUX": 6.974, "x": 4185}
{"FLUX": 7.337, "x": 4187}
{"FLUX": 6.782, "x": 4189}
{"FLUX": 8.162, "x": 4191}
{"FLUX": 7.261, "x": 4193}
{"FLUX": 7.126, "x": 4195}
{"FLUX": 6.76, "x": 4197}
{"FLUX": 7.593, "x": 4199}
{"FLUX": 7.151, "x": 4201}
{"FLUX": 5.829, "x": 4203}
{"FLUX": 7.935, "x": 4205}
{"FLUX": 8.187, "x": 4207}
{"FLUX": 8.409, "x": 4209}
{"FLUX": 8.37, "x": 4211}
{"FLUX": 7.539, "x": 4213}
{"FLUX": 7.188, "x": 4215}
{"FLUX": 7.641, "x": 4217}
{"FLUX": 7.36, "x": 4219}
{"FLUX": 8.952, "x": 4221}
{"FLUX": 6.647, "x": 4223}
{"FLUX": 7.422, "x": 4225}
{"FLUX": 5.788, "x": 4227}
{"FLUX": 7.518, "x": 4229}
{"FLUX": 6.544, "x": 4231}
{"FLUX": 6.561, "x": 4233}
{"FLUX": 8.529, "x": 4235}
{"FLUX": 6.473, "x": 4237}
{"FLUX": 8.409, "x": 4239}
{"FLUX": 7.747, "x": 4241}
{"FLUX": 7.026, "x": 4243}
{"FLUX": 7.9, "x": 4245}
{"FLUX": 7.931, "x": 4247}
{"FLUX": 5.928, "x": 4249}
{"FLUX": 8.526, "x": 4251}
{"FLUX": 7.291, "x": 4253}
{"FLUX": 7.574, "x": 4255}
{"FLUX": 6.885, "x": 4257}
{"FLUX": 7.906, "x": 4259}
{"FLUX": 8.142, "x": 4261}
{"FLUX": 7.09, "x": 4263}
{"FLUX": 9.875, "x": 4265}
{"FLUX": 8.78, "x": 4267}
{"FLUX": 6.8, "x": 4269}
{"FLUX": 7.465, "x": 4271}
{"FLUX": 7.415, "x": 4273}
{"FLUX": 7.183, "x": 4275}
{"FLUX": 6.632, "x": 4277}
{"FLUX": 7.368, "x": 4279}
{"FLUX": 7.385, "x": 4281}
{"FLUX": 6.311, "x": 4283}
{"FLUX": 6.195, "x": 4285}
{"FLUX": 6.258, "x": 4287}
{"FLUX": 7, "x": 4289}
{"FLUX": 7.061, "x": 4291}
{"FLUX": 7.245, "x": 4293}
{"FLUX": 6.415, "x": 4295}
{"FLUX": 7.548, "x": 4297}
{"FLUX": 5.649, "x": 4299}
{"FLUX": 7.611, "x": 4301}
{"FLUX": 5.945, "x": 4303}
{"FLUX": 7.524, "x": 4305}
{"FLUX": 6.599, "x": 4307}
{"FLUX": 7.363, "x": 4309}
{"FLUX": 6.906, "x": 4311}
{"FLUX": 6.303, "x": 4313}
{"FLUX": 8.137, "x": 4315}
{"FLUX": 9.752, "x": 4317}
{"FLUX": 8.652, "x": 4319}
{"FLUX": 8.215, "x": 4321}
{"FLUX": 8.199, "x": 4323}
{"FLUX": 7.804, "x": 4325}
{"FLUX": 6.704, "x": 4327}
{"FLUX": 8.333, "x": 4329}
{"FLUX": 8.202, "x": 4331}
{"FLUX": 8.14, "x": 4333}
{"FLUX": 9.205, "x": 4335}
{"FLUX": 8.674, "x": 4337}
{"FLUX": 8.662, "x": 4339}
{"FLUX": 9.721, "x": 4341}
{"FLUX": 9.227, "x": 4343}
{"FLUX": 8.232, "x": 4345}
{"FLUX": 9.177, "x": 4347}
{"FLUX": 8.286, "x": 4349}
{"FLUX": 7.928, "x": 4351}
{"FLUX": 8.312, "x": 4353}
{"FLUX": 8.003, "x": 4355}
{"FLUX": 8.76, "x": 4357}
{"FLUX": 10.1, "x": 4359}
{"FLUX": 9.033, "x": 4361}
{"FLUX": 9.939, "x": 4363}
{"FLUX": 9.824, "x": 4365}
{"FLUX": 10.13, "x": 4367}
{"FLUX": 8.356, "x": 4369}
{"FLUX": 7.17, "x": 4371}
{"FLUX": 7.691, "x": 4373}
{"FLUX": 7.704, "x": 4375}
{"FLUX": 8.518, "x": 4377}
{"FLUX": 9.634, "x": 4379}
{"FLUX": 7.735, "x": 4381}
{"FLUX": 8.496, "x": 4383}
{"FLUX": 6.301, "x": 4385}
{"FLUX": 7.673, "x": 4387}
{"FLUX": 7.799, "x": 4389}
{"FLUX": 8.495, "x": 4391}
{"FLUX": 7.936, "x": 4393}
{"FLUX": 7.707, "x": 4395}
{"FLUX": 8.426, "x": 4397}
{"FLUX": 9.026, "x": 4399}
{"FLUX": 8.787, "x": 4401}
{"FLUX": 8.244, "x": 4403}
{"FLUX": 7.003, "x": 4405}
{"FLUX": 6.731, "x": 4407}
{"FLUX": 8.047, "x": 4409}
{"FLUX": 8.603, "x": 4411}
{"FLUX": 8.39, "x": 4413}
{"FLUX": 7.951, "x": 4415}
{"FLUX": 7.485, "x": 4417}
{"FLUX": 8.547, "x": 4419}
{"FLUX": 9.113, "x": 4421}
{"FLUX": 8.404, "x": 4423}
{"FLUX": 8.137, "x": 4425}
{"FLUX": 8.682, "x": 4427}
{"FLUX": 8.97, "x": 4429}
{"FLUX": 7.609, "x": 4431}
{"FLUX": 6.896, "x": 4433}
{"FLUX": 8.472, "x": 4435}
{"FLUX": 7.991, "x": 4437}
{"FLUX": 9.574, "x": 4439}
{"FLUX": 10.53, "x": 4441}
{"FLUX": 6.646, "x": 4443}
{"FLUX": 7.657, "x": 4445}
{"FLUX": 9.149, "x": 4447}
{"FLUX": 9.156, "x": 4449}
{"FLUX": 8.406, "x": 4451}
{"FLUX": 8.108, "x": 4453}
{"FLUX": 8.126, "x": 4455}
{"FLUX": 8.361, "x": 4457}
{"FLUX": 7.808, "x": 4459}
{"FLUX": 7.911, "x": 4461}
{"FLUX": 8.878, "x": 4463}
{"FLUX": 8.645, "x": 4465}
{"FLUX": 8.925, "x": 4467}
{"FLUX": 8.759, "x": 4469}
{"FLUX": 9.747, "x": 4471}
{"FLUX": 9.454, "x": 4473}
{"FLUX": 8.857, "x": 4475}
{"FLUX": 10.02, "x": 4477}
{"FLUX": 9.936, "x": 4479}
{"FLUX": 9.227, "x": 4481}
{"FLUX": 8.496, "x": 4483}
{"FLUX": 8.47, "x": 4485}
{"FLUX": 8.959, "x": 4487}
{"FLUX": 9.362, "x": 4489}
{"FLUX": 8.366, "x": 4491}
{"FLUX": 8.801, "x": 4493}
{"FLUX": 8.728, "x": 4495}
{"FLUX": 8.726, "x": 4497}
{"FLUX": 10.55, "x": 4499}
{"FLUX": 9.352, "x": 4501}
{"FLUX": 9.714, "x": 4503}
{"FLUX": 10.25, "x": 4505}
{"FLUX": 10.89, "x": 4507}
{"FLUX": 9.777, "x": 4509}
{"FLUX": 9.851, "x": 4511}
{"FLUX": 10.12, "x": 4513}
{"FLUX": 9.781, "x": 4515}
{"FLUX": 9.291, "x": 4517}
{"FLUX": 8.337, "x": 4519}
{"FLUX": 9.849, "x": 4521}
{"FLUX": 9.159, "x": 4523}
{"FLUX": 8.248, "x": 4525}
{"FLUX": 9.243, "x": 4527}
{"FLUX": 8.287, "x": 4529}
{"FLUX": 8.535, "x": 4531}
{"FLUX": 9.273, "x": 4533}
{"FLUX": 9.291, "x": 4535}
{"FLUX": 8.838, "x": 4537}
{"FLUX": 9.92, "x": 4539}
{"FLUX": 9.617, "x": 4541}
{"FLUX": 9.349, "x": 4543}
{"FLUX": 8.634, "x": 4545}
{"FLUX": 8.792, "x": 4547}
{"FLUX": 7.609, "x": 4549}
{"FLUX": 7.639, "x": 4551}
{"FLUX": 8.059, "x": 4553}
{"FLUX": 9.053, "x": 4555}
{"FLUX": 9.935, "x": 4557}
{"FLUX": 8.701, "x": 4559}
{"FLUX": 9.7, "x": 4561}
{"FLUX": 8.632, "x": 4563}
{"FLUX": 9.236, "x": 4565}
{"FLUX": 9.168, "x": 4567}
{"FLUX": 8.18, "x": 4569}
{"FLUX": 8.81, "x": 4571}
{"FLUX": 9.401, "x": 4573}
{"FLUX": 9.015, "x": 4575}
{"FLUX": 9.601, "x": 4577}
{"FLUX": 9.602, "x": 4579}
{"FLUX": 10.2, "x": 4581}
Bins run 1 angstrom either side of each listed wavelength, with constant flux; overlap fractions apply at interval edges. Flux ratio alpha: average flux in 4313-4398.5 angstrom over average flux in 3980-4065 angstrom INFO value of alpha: 1.2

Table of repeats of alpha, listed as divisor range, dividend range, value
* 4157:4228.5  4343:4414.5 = 1.15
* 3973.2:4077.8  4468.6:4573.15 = 1.34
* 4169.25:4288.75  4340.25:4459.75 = 1.15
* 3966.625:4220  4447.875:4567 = 1.28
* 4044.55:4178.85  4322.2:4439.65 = 1.14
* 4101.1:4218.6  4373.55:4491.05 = 1.15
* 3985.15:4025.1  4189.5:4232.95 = 1.12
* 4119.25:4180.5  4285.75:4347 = 1.06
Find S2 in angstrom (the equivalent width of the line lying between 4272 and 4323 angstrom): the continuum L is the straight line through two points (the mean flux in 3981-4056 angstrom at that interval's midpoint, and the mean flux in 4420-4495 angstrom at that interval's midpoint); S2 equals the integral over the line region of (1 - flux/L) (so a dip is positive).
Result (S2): 5.4 angstrom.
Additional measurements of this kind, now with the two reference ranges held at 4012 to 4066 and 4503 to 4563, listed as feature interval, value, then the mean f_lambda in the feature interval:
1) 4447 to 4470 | 1.0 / 8.49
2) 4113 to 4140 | 0.1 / 7.51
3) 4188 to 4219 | 1.6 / 7.46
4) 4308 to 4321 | 0.7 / 7.88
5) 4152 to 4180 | 2.5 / 7.03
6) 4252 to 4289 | 3.5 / 7.35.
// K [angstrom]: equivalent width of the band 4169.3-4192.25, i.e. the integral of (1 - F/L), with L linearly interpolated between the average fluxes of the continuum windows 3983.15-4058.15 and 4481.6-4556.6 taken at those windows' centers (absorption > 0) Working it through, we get 2.2 angstrom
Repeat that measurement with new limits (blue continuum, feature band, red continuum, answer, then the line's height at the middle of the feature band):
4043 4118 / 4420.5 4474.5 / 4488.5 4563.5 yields 1.9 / 8.84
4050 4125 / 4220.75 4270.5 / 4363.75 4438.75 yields 2.0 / 7.82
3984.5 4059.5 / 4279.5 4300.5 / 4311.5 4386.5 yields 3.7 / 8.17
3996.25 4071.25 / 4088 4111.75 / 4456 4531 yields -0.4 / 7.37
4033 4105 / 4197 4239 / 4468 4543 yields 3.1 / 7.97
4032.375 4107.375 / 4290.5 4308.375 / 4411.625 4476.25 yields 2.6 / 8.02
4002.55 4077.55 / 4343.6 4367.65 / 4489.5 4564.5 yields -1.6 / 8.42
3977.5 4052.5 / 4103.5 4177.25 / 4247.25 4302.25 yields -3.5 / 7.03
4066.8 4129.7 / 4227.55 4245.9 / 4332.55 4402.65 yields 1.4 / 7.99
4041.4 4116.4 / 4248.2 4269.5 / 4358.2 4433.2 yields 0.3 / 7.85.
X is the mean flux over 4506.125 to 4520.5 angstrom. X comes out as 9.72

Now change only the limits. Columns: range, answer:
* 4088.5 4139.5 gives 7.51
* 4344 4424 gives 8.34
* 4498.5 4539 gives 9.43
